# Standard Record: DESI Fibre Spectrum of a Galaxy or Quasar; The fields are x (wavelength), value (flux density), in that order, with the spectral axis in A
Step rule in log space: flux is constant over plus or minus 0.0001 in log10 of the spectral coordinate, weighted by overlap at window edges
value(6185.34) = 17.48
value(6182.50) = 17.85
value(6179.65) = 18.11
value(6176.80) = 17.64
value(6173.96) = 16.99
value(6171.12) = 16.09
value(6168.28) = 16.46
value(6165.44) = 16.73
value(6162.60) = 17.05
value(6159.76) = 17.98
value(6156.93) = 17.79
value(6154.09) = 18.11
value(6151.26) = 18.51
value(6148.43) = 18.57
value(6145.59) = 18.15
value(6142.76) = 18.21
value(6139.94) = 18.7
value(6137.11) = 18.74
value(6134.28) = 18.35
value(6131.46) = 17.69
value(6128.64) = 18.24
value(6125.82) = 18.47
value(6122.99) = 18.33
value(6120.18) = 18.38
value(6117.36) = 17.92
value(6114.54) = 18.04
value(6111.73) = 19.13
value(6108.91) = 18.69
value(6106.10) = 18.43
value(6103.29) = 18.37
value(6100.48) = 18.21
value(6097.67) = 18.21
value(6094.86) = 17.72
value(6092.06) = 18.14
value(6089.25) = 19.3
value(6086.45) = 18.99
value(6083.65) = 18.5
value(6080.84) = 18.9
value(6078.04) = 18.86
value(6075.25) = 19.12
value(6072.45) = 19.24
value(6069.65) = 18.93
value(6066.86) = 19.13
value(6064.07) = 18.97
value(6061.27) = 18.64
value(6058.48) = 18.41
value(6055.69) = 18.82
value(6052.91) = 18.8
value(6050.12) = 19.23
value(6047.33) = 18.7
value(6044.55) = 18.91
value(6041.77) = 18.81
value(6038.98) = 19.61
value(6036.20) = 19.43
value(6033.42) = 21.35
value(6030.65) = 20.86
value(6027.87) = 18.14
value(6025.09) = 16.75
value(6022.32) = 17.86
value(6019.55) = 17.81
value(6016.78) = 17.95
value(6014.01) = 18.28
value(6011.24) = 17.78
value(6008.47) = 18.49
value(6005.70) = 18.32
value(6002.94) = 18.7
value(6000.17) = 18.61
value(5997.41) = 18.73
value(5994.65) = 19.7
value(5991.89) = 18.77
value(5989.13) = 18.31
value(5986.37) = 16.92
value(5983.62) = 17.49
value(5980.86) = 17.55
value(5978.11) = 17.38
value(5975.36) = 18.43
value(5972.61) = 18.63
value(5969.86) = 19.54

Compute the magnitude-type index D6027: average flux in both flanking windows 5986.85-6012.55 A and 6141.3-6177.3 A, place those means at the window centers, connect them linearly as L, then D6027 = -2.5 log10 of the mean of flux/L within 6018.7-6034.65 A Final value -0.03 mag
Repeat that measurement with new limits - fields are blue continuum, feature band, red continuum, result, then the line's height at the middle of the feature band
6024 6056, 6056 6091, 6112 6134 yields -0.01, 18.8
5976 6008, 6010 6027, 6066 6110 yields 0.04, 18.4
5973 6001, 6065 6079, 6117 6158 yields -0.05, 18.3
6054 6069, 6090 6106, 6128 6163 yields 0.02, 18.5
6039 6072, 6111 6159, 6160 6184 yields -0.04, 17.7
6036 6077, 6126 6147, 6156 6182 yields -0.04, 17.7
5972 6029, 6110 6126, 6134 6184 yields -0.03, 17.9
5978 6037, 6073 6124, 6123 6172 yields -0.03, 18.1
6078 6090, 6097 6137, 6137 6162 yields 0.01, 18.6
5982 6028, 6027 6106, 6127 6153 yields -0.04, 18.2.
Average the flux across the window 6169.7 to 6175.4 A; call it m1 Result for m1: 16.6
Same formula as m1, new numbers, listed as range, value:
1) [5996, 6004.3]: 18.7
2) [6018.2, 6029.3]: 17.6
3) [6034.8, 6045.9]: 19.2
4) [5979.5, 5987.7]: 17.3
